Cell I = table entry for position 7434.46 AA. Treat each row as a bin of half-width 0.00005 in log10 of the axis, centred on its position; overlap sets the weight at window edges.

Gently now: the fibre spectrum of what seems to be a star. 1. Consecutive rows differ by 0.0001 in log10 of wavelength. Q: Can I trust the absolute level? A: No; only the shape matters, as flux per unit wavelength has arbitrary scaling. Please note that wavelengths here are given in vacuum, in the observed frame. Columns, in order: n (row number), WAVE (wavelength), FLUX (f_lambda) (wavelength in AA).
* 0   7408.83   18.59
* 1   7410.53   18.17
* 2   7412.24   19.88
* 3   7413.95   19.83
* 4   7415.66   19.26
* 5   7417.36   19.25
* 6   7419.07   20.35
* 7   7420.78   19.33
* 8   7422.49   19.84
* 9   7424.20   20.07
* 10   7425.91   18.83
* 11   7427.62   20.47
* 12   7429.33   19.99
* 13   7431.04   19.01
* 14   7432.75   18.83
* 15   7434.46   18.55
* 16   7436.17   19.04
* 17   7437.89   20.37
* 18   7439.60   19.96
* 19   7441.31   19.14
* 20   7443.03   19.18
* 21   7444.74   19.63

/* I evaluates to 18.55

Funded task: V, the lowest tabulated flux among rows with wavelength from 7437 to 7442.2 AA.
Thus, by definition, 19.14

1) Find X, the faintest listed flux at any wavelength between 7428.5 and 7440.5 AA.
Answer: 18.55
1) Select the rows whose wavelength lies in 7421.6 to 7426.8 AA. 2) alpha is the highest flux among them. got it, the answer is 20.07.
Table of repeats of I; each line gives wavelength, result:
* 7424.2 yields 20.07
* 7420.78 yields 19.33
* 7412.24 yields 19.88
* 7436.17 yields 19.04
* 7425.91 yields 18.83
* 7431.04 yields 19.01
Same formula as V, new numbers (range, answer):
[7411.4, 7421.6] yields 19.25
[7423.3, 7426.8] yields 18.83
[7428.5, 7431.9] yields 19.01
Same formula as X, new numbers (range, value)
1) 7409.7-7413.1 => 18.17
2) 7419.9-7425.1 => 19.33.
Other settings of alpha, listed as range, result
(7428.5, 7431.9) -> 19.99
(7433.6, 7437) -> 19.04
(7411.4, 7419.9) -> 20.35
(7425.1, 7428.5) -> 20.47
